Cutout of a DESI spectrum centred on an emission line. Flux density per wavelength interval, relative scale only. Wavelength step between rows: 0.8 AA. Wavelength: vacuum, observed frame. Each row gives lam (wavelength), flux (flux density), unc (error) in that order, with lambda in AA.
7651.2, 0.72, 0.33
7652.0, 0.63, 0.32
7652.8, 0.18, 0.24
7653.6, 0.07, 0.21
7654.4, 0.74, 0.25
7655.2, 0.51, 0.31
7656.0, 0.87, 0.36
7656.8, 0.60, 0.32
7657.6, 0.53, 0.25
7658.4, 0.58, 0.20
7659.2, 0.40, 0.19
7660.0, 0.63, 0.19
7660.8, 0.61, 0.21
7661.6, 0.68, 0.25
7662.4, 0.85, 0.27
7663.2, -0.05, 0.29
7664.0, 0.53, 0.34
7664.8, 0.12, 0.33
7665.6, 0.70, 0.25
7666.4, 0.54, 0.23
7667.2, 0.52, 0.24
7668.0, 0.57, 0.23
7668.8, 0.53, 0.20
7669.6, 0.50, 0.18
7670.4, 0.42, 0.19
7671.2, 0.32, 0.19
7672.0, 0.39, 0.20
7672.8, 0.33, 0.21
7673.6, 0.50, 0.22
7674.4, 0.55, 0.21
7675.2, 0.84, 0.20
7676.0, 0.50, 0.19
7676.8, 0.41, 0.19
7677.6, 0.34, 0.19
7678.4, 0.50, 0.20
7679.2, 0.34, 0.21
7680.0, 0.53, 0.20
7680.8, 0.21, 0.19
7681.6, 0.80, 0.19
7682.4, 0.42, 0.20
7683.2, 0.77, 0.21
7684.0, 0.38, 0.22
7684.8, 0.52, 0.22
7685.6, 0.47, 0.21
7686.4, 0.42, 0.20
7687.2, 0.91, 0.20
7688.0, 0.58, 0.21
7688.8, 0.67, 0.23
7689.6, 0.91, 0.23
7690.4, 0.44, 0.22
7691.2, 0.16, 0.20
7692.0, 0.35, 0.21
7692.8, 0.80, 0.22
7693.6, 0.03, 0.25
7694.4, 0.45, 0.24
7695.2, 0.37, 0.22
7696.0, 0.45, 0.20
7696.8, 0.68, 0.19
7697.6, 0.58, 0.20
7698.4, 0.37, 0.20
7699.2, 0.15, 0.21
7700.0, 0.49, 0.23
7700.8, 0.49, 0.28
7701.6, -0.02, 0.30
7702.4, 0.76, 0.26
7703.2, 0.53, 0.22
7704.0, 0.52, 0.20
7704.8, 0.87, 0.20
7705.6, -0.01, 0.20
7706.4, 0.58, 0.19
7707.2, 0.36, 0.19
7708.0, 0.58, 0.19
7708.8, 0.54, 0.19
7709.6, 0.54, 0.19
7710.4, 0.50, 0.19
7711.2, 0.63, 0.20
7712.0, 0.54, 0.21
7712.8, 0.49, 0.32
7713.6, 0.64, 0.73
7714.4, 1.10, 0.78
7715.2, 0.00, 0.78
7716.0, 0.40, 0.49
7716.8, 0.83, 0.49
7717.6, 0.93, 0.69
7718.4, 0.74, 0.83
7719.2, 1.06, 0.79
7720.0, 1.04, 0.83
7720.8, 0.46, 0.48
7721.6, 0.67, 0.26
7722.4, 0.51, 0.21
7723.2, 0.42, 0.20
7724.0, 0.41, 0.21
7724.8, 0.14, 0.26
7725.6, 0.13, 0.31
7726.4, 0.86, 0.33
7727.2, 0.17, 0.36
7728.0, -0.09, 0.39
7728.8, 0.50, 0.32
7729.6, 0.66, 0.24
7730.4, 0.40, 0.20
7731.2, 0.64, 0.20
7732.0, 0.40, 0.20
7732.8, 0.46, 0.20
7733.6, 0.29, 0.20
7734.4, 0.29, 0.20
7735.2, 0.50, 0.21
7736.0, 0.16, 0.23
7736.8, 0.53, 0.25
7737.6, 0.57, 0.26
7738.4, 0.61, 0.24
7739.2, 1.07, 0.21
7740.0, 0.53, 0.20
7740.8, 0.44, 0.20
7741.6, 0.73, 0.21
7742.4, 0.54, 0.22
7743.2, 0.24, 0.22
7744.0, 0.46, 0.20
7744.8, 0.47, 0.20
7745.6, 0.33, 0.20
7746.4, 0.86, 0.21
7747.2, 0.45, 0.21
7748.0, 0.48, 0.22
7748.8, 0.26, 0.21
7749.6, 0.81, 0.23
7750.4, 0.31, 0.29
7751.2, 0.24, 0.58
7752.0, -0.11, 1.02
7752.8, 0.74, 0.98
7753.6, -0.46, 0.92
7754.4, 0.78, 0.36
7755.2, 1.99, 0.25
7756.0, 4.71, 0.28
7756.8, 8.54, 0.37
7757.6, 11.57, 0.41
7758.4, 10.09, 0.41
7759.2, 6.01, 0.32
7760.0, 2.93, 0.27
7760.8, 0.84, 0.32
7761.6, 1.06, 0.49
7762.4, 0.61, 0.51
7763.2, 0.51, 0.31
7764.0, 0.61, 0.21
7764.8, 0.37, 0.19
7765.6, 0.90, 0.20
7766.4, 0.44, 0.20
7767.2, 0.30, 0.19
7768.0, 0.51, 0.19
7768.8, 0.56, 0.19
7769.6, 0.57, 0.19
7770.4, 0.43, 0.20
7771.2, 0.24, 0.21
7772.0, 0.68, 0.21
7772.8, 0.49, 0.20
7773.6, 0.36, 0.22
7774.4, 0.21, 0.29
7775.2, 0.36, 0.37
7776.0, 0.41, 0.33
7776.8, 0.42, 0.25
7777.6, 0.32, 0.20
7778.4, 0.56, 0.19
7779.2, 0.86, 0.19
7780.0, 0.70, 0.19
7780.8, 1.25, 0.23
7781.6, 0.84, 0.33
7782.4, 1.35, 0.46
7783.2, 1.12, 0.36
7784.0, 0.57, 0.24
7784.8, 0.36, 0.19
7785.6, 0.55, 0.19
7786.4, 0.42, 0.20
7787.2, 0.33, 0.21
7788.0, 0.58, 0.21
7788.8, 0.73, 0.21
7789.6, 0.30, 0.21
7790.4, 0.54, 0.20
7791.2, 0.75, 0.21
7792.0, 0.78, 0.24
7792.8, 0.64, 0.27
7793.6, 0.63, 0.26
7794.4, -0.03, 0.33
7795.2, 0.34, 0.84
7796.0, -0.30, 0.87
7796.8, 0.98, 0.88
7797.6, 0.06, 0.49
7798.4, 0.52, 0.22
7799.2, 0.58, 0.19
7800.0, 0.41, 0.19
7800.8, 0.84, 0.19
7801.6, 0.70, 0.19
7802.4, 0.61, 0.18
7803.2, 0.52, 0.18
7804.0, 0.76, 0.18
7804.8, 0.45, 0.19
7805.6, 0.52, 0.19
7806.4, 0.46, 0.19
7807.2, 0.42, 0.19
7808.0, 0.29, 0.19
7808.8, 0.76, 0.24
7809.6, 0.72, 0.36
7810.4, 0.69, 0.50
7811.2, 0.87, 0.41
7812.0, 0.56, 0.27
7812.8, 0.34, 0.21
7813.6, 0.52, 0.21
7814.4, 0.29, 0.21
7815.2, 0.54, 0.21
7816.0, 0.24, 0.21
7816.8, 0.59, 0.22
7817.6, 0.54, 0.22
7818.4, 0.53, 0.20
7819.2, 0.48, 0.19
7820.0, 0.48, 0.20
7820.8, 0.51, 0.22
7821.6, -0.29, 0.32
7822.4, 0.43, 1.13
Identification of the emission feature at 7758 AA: H-alpha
